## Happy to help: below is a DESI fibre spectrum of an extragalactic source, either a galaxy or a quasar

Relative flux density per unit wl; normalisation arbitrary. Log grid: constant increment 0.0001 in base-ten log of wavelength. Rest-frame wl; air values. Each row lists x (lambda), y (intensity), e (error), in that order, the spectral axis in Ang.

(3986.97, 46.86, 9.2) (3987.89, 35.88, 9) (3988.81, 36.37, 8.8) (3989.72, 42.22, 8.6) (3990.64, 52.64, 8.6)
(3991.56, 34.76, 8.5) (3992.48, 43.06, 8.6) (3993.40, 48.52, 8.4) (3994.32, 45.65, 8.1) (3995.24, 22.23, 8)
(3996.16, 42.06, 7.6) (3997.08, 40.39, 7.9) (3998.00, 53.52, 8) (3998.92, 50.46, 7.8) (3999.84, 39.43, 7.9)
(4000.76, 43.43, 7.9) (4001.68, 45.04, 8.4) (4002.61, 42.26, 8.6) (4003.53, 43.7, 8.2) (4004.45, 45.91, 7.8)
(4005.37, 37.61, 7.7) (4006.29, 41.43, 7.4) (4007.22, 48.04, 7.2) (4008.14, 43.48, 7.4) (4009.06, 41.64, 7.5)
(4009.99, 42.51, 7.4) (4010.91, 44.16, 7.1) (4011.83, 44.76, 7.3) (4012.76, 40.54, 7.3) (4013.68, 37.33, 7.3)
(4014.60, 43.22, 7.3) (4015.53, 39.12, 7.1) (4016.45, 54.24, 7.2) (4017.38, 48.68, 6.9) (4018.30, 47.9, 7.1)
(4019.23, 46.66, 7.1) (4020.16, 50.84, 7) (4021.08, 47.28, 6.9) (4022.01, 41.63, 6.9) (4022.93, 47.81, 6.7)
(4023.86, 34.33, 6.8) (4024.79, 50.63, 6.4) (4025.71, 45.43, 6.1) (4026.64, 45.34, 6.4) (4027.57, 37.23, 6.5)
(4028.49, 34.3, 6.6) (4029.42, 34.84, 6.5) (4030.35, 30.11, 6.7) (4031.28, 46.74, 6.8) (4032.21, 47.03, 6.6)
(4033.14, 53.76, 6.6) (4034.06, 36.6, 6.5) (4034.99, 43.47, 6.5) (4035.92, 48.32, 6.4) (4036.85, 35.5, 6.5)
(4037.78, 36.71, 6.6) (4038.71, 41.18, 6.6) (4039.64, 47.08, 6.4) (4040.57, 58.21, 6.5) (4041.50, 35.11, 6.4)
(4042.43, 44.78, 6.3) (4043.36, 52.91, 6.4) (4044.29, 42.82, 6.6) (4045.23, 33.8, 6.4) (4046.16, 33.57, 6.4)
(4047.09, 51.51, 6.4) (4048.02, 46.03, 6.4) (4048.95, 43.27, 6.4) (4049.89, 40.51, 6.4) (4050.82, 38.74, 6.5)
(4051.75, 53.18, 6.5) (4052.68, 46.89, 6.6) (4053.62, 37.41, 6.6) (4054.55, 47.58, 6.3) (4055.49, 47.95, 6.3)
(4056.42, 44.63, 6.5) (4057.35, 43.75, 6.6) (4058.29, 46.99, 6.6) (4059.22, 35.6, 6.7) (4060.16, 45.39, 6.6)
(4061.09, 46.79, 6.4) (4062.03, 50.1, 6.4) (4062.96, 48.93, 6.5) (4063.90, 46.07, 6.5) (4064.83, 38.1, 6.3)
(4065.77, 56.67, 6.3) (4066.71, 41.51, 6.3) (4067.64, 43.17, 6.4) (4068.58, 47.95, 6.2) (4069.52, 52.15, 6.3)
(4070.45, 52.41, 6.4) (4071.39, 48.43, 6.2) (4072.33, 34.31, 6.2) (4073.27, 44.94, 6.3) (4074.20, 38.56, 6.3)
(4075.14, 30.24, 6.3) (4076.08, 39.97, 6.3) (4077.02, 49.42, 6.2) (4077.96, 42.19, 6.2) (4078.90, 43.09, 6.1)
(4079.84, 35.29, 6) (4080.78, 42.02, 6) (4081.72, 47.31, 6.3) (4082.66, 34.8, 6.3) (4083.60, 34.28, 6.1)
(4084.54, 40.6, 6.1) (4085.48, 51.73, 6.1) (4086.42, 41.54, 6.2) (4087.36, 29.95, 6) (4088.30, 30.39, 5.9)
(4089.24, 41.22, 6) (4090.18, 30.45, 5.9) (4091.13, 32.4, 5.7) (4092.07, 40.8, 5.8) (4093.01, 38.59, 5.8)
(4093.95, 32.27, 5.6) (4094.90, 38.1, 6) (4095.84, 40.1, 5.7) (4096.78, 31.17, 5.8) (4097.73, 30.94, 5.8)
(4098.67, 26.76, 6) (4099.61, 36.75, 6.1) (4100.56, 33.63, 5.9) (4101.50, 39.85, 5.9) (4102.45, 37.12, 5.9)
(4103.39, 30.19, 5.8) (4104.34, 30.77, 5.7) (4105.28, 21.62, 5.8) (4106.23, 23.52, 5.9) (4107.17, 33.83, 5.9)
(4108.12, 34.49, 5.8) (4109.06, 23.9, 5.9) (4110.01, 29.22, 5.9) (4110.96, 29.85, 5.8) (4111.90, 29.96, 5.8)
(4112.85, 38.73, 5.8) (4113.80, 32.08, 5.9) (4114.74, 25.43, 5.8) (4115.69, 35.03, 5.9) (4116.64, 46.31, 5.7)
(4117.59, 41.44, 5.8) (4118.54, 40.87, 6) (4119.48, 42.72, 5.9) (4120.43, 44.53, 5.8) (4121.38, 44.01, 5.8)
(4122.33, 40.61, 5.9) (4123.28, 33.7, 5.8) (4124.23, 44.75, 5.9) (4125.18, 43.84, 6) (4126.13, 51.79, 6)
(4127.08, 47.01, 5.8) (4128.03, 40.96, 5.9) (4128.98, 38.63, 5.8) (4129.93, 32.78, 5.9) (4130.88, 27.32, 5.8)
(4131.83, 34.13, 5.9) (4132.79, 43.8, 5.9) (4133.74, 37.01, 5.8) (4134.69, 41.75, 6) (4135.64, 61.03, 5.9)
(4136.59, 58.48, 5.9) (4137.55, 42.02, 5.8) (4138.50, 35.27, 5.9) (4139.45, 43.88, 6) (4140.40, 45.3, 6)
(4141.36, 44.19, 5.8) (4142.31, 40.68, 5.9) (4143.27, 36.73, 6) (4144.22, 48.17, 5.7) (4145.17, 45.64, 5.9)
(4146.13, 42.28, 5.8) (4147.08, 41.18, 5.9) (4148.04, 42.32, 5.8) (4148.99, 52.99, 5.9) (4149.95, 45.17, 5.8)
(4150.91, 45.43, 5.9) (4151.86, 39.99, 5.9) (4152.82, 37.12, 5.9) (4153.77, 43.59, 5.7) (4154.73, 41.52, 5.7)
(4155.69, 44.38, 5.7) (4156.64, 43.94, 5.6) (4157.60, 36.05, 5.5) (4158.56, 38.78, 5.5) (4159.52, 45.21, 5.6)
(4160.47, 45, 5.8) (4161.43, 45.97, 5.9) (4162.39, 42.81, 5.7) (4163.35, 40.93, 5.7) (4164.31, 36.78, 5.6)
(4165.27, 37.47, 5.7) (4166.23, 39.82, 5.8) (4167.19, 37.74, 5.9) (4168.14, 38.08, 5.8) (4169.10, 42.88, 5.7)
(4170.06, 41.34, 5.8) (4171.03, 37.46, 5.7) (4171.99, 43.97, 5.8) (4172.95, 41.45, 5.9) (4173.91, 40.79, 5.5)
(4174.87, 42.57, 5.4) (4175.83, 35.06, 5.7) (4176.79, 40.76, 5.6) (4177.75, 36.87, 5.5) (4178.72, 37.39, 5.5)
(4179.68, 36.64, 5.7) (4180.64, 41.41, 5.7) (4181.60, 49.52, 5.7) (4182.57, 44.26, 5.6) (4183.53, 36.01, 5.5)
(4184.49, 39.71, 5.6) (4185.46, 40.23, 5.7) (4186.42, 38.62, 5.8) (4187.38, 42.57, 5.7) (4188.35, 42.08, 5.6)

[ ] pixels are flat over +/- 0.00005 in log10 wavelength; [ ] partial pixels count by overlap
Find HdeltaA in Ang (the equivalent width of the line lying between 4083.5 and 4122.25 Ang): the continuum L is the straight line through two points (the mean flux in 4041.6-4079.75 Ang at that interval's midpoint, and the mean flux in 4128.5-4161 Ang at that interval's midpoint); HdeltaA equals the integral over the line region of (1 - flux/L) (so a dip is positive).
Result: 7.3 Ang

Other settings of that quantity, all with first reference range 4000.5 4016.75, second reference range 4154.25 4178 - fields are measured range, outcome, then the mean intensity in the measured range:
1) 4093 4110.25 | 4.0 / 32.1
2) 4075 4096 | 1.7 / 38.7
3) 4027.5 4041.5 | 0.2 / 42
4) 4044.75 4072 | -1.7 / 45.1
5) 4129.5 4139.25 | -0.1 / 41.5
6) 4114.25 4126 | 0.2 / 40.6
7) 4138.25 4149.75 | -0.7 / 43.4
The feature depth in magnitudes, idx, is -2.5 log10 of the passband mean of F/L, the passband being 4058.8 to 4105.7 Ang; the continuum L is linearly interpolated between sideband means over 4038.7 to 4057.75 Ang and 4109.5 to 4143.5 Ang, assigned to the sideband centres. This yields 0.08 mag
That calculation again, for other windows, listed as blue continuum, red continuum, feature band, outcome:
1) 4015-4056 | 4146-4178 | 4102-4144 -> 0.104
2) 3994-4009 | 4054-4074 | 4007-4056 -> 0.014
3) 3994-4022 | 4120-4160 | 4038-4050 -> -0.010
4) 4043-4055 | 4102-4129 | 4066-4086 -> -0.053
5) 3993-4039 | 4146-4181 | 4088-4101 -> 0.212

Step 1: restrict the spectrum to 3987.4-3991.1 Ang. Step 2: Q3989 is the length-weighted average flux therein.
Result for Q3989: 41.9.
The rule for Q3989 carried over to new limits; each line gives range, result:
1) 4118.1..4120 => 42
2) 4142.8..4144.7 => 42.7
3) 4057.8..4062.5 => 45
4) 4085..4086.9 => 46.6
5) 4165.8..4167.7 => 38.9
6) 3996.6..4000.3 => 46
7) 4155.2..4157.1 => 44.2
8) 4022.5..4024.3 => 41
